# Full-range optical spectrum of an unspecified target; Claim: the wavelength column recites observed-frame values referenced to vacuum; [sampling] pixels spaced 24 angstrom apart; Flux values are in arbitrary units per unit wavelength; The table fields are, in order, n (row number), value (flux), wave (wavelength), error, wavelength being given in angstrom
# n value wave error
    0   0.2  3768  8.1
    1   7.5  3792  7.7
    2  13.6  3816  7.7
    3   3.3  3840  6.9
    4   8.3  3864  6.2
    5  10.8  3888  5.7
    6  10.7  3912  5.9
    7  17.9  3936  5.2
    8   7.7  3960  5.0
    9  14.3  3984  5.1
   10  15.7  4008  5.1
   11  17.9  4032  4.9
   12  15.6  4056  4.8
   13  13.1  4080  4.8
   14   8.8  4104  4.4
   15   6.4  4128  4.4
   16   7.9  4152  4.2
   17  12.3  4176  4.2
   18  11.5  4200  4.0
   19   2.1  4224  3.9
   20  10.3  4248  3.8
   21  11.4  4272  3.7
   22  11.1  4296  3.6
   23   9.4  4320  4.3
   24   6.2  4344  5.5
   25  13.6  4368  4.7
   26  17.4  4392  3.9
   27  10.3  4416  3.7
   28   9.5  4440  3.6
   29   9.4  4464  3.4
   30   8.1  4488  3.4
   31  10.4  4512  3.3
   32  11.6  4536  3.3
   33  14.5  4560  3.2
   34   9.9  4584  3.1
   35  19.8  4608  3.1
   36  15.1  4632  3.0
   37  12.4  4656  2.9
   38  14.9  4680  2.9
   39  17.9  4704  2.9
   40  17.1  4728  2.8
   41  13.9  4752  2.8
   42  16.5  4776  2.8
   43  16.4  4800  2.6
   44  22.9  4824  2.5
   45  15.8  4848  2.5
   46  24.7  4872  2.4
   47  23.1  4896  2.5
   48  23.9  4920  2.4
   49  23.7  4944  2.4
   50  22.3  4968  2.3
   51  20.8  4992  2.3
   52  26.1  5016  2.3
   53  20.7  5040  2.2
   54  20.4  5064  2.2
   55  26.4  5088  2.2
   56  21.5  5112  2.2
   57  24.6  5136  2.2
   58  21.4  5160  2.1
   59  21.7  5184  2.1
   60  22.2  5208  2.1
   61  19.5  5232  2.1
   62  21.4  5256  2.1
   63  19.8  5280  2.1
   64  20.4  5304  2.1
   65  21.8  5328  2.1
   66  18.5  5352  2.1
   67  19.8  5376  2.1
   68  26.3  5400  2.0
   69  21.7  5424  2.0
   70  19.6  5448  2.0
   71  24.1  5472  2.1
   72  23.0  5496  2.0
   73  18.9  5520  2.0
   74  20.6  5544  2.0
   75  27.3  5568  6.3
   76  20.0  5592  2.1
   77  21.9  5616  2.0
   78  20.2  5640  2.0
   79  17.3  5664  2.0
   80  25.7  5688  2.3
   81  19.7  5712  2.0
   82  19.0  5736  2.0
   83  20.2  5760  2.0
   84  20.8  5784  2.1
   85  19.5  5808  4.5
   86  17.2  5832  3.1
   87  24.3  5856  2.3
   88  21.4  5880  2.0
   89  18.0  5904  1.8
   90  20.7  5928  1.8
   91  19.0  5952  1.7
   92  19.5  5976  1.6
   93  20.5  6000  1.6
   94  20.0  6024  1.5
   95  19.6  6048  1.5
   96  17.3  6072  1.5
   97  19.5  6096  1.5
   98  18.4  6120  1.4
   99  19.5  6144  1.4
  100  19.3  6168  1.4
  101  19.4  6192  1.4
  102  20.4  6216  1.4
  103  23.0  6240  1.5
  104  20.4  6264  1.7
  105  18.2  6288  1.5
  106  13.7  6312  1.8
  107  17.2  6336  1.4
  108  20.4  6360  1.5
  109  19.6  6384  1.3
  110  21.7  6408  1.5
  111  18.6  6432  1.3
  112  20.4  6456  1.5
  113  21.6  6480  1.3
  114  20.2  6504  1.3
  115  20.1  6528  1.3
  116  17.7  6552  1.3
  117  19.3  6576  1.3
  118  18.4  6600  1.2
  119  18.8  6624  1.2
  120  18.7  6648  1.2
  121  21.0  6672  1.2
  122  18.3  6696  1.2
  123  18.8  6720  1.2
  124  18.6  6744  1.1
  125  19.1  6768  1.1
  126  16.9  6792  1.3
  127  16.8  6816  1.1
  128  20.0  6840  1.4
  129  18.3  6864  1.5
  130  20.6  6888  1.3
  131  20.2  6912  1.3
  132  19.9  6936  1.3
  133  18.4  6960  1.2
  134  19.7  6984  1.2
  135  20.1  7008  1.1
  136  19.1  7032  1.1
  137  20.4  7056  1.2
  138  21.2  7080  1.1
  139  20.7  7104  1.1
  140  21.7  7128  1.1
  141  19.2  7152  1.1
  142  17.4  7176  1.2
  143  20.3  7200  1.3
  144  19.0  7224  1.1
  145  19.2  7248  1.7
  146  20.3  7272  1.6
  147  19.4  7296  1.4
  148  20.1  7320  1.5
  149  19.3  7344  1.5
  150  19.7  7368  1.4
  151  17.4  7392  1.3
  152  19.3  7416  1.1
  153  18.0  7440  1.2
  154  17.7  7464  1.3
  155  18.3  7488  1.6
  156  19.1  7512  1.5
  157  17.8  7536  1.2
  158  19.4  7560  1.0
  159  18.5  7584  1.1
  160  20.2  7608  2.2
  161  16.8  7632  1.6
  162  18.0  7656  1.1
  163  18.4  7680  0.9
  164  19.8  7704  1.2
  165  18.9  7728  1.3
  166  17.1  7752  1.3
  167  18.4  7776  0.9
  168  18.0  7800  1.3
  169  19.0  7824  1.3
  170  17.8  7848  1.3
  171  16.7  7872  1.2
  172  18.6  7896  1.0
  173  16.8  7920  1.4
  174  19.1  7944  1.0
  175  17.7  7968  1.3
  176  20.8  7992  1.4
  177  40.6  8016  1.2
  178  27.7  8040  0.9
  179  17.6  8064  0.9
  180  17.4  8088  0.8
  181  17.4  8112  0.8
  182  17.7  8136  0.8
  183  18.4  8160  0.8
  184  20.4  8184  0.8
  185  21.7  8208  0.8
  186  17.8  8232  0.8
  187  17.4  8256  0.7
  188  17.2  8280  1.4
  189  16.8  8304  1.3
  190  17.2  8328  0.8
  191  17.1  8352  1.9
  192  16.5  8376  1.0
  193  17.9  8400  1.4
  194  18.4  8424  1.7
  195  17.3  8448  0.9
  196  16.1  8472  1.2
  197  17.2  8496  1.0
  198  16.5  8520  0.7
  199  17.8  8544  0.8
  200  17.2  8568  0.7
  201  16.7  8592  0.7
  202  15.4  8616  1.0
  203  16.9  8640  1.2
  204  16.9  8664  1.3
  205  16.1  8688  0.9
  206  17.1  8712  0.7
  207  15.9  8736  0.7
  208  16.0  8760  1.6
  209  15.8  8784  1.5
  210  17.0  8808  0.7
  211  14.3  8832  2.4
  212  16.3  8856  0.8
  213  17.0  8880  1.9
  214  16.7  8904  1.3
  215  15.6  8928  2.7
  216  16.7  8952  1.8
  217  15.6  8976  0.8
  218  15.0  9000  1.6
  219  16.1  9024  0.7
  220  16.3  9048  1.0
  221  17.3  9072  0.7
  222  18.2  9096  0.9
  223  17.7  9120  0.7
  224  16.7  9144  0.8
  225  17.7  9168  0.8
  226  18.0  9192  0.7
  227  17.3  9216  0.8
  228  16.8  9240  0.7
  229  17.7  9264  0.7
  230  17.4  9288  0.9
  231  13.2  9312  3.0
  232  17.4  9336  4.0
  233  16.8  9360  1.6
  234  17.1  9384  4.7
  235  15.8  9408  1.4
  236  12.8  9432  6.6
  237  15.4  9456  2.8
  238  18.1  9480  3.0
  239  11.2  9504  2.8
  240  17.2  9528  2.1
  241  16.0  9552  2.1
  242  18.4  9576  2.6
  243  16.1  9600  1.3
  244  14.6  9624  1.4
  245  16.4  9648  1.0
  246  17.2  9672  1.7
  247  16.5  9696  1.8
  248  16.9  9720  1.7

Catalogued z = 0.22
